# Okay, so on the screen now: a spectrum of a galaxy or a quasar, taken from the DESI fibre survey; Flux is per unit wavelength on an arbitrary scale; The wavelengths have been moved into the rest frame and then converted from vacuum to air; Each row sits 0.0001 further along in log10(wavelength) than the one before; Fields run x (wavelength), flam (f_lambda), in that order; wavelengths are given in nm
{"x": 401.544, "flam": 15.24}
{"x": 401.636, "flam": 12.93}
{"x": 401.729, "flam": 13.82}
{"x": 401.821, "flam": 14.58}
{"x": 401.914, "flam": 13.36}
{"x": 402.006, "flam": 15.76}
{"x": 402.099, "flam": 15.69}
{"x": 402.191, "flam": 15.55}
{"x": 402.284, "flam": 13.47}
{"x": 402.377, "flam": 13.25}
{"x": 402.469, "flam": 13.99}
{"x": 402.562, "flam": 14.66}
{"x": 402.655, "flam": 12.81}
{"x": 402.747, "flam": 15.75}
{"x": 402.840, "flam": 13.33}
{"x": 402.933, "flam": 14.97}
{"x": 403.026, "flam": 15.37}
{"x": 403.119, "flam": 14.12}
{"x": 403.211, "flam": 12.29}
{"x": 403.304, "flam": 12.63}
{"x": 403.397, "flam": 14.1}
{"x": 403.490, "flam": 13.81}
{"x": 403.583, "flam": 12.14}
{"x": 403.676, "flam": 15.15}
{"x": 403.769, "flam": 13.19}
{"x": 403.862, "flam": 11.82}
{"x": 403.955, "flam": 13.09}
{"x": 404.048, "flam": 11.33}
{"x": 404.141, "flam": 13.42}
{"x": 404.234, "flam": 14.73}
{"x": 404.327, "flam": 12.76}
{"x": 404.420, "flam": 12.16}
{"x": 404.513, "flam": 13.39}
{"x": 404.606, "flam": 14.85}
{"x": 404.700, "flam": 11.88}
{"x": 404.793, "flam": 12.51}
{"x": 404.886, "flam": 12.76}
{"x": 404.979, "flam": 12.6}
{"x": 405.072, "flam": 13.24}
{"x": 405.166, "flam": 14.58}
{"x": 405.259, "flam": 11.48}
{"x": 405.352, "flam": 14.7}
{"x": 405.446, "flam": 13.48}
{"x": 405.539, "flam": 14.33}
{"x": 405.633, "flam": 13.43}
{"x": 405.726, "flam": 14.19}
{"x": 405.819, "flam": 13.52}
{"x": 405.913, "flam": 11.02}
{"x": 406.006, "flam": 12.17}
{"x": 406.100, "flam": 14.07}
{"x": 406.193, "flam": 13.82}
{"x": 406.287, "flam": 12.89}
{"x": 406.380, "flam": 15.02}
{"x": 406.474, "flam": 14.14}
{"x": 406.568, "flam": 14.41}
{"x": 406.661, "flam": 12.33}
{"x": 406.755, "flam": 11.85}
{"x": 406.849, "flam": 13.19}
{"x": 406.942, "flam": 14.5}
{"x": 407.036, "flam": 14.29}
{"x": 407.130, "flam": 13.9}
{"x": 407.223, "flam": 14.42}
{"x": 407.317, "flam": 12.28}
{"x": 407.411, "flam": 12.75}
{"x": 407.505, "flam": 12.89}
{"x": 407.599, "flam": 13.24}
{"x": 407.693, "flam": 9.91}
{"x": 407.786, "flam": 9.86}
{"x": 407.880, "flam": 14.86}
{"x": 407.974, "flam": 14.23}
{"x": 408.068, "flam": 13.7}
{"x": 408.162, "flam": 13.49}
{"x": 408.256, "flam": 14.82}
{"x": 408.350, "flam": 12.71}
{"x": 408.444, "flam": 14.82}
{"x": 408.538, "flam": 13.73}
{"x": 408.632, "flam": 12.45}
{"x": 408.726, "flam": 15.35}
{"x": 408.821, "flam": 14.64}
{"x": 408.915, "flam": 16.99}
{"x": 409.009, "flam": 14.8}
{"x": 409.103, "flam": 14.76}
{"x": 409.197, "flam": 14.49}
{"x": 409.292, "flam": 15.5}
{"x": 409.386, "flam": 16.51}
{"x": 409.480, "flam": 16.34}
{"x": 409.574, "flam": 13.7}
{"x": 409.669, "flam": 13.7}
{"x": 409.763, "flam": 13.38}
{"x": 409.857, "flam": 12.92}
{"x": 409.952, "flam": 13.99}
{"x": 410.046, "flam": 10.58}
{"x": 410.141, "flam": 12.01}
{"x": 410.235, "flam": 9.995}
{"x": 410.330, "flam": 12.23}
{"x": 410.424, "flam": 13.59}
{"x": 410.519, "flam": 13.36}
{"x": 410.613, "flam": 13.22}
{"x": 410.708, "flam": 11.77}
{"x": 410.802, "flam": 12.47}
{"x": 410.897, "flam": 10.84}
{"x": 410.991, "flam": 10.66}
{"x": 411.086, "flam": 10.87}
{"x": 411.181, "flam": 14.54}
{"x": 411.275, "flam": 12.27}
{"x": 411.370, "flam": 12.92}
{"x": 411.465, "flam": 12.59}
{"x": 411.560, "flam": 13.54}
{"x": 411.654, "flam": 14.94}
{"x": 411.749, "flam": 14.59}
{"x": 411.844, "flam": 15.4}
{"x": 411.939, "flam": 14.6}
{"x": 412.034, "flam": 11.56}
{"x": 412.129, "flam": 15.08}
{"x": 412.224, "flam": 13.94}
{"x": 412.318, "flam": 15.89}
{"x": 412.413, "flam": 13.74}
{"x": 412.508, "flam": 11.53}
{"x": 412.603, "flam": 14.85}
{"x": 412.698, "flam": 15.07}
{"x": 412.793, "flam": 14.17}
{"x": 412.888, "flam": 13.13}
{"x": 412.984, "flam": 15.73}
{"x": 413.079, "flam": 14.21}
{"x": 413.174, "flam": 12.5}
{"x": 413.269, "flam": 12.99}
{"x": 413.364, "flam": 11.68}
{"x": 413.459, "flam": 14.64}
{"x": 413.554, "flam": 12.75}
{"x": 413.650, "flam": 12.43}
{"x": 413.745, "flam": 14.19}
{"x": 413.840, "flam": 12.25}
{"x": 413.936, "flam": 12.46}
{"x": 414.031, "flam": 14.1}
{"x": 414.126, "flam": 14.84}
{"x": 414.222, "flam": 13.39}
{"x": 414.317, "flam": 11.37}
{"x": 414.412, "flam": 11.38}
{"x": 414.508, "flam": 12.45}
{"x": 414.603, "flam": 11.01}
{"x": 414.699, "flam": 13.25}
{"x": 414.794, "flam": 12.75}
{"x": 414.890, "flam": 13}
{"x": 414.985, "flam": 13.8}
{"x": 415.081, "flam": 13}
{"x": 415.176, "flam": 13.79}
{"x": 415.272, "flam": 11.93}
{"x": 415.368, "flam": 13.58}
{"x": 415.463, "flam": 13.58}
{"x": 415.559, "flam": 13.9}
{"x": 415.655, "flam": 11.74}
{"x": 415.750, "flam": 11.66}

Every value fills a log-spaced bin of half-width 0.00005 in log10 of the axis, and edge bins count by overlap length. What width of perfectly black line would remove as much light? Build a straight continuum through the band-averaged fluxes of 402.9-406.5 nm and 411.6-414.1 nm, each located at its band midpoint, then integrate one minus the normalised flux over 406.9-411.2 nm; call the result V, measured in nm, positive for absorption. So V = 0.06 nm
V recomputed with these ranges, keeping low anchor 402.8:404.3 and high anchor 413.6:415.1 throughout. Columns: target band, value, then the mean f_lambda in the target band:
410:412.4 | 0.01 nm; 13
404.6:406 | 0.02 nm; 13.2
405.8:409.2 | -0.09 nm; 13.6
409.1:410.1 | -0.08 nm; 14.1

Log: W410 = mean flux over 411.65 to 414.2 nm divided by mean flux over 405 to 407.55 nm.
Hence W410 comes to 1.03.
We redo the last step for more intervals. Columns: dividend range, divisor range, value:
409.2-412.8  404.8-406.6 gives 1.00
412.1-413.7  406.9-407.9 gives 1.06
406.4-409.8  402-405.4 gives 1.02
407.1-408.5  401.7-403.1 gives 0.91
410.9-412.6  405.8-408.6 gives 1.01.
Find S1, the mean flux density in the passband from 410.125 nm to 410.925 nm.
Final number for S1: 12.2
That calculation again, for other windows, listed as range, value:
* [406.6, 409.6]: 13.9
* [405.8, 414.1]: 13.5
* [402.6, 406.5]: 13.4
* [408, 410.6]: 13.9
